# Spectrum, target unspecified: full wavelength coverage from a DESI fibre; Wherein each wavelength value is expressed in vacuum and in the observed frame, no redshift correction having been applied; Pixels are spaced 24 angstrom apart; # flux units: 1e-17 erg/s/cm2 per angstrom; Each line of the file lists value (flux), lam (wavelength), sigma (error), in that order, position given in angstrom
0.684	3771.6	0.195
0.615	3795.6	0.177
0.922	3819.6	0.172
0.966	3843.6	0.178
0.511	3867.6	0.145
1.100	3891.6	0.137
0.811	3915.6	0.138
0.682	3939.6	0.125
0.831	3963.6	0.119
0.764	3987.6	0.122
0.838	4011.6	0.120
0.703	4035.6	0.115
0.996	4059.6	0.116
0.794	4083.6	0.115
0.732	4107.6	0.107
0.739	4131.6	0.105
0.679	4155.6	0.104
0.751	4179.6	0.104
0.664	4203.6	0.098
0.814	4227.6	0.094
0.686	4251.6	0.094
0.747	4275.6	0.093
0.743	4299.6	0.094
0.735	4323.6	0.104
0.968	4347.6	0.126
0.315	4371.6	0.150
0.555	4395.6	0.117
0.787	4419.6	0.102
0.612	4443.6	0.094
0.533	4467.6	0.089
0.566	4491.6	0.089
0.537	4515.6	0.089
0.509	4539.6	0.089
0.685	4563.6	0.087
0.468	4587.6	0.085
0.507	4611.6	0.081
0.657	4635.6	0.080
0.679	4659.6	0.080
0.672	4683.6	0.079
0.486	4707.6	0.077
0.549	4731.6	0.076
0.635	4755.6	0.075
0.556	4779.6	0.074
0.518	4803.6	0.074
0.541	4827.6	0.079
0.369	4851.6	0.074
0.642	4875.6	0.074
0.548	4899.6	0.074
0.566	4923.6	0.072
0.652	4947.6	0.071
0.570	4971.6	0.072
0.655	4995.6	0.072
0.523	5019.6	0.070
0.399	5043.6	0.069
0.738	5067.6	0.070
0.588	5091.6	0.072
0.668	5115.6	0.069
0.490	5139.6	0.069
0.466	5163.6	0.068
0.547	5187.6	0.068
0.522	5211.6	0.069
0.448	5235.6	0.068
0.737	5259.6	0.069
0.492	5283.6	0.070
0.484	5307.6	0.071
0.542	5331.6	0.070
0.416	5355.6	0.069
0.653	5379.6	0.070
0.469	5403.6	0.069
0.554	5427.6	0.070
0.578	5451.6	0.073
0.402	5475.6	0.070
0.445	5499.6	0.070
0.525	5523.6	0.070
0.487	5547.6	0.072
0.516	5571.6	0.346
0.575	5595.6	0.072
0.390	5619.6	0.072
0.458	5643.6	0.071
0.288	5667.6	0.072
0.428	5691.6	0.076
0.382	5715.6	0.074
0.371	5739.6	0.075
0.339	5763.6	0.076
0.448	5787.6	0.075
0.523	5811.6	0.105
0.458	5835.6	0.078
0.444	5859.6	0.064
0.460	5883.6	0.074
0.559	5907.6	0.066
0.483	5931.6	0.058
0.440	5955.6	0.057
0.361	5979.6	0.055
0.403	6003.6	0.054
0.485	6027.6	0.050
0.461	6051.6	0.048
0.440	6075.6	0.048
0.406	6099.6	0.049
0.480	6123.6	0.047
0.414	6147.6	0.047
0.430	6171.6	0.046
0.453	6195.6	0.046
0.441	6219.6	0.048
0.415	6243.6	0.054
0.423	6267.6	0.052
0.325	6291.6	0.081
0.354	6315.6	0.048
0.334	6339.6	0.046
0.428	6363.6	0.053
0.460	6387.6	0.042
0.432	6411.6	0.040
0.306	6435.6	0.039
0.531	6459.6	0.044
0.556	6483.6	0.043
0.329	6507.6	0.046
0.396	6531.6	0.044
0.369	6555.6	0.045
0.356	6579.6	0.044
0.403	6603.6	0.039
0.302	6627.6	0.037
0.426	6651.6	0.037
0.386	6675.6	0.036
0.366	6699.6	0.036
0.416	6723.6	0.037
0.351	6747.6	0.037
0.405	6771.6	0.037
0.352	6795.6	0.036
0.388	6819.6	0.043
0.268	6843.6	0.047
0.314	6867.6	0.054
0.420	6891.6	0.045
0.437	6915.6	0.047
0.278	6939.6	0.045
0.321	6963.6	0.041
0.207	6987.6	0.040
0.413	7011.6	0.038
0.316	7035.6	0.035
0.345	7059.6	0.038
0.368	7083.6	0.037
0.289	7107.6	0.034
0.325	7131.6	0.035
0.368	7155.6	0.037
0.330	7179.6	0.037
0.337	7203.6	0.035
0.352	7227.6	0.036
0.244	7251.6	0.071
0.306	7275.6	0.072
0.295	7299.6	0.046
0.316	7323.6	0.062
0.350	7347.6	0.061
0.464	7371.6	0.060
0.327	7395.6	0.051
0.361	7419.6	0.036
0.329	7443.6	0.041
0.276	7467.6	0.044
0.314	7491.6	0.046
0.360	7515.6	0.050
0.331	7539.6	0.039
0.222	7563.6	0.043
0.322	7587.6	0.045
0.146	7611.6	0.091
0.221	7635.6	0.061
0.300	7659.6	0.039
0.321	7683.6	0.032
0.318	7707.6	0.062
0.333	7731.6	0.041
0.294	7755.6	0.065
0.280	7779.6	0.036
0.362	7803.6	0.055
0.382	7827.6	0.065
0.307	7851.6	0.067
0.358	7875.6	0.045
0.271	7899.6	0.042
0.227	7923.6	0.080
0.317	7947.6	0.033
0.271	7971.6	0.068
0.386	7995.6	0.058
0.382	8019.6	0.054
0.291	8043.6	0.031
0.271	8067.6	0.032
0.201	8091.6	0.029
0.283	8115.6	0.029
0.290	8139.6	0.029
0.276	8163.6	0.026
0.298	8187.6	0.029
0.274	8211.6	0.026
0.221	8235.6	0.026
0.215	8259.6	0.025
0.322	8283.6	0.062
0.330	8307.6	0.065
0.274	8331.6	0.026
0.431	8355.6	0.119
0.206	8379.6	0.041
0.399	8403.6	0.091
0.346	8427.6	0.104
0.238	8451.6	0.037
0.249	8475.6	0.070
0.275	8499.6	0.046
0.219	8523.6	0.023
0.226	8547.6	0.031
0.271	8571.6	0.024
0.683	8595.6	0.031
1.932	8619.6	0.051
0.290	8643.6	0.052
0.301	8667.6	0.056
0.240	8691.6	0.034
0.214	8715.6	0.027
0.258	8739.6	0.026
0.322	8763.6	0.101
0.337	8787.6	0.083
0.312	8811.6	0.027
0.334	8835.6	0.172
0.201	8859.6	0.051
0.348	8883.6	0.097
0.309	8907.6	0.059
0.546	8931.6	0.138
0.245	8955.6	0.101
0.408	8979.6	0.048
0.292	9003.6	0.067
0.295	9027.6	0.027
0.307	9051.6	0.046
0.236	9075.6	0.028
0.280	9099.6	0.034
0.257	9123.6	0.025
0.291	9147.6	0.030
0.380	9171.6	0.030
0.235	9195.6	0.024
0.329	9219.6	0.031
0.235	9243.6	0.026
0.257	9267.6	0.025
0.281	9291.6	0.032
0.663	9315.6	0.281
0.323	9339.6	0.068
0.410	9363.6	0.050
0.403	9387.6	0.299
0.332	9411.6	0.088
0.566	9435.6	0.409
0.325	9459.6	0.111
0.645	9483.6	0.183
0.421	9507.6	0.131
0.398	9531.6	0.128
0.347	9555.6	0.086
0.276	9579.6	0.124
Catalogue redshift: 1.31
